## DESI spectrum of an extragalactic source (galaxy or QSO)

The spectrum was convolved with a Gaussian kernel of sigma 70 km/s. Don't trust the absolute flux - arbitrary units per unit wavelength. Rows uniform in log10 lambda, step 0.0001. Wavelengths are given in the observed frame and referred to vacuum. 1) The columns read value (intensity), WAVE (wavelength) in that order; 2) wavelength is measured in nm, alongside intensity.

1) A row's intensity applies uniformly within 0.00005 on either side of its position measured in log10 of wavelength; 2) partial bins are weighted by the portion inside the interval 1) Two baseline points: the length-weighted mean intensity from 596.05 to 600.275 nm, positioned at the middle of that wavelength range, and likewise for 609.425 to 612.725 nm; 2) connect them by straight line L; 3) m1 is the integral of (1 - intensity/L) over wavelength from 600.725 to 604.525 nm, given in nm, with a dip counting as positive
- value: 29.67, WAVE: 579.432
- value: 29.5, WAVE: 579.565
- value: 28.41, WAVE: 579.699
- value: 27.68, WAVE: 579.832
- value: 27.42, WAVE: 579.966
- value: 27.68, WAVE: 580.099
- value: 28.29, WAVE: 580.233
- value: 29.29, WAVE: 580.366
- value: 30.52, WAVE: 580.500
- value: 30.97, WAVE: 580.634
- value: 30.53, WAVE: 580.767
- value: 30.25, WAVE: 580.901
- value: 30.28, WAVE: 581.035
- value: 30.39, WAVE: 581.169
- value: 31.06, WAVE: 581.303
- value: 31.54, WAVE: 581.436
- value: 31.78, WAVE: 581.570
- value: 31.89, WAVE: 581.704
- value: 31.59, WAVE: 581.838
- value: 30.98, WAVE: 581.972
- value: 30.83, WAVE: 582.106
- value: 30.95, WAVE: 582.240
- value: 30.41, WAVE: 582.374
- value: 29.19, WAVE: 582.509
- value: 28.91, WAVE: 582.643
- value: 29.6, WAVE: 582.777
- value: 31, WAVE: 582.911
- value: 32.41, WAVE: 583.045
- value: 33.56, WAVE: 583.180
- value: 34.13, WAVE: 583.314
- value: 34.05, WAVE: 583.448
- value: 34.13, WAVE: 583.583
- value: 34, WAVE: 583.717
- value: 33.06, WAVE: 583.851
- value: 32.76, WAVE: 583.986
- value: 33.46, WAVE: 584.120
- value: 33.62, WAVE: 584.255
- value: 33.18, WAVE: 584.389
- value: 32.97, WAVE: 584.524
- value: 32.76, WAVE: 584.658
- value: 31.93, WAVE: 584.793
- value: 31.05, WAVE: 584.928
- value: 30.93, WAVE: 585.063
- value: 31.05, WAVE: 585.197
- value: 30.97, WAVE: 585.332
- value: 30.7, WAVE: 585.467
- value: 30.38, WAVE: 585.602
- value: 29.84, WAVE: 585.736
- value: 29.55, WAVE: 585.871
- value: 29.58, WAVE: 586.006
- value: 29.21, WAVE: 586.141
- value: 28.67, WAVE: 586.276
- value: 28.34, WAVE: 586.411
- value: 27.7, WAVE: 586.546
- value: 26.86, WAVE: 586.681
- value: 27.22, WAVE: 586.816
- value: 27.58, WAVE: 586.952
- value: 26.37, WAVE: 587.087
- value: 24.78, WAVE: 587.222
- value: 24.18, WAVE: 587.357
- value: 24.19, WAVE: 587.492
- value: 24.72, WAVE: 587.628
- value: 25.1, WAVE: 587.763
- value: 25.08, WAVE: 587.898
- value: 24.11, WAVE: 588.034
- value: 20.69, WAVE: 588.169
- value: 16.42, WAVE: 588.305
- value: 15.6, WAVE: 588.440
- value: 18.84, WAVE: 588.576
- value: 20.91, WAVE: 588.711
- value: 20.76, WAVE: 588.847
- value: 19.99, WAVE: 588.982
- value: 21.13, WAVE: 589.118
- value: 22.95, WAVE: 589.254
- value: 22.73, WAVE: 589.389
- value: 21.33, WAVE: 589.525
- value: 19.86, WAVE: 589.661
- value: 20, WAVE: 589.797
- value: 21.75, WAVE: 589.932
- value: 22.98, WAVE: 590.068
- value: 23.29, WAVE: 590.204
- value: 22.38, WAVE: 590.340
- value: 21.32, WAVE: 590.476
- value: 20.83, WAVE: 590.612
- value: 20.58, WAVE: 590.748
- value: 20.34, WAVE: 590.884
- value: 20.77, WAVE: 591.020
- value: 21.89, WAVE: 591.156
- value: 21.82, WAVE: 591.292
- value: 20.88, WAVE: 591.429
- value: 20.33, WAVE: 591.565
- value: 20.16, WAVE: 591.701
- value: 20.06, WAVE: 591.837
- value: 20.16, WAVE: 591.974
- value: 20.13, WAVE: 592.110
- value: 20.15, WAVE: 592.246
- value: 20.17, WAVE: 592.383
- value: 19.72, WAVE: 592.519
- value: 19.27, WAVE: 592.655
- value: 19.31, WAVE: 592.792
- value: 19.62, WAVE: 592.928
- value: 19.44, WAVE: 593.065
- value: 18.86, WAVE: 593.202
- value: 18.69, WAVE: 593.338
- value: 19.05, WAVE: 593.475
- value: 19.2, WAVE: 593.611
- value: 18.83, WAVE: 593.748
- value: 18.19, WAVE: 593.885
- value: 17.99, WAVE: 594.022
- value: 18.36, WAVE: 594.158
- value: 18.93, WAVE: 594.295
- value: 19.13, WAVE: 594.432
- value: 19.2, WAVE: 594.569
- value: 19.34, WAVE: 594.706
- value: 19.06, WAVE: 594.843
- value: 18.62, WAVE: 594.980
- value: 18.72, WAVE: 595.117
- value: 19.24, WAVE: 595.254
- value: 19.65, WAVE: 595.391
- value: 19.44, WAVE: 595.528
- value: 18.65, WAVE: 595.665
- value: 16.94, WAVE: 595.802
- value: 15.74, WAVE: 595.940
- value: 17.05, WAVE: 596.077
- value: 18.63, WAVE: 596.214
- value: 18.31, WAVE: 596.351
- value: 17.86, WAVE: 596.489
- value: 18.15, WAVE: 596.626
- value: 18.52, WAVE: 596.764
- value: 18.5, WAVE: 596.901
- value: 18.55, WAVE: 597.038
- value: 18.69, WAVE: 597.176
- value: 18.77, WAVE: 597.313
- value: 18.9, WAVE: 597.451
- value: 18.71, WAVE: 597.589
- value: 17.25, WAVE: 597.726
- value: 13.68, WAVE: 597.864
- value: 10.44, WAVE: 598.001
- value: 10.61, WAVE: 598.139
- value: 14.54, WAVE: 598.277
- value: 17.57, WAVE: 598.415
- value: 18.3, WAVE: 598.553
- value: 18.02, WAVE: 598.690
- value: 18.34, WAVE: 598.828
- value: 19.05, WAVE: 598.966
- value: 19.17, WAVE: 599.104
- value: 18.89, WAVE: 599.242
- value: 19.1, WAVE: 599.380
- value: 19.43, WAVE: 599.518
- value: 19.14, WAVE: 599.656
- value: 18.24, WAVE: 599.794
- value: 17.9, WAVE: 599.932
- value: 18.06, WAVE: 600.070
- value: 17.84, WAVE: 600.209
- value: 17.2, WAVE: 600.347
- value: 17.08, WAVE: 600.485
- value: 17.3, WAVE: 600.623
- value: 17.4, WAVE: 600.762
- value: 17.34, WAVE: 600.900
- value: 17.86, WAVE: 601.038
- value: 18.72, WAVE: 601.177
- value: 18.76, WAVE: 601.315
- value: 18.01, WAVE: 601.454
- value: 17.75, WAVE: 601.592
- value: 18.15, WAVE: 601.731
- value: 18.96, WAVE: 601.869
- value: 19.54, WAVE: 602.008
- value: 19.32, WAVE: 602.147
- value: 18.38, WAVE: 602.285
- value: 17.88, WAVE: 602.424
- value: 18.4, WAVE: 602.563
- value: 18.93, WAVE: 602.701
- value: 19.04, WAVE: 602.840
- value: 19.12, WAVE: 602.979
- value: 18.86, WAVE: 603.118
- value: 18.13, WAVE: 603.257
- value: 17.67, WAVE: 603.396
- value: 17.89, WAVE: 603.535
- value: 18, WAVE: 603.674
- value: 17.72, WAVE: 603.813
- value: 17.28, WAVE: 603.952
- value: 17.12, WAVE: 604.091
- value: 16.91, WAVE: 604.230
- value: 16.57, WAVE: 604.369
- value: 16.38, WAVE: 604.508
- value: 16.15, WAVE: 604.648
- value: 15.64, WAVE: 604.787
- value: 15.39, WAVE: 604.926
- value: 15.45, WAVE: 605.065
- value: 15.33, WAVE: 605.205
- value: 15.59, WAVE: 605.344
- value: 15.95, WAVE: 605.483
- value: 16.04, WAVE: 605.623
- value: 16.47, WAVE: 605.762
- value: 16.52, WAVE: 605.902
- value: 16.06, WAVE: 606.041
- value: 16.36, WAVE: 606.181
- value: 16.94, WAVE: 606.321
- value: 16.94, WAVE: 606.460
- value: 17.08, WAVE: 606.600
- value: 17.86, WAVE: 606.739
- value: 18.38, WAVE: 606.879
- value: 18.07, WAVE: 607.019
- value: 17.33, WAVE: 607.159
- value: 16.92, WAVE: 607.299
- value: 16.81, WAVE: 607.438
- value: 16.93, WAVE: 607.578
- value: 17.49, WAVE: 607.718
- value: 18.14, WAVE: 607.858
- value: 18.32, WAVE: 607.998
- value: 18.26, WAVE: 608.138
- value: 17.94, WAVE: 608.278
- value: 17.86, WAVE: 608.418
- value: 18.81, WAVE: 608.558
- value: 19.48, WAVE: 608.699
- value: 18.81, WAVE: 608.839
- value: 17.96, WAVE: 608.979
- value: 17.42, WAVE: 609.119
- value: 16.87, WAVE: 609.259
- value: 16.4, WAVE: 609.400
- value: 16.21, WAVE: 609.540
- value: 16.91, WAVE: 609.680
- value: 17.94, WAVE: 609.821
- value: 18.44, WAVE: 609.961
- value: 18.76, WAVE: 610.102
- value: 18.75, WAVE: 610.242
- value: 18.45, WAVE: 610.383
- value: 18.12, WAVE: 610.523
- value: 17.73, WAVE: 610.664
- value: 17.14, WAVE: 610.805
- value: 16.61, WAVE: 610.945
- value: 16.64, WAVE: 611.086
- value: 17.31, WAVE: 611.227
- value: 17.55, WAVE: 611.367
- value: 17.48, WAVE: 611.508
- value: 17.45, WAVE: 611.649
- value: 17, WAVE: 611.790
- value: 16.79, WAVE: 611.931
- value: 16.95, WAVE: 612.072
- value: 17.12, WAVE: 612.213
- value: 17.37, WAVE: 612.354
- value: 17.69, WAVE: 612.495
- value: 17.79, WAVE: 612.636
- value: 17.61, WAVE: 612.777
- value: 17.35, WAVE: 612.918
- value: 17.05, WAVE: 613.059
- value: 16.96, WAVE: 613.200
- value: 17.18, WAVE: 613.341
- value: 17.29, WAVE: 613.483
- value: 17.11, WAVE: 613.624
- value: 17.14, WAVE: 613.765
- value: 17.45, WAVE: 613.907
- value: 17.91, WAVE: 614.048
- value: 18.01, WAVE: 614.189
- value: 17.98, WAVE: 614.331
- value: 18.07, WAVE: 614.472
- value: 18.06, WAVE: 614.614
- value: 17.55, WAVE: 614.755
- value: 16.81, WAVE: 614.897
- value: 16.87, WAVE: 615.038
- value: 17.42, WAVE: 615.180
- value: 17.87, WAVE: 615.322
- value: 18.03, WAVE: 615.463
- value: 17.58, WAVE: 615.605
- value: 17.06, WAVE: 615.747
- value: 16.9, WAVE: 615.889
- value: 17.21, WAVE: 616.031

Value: -0.11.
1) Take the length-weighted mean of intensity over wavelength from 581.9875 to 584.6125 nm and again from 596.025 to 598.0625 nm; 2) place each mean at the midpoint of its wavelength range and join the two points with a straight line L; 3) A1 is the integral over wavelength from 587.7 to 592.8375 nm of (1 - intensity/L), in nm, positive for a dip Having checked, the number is 0.79 nm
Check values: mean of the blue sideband 32.2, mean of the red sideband 17.5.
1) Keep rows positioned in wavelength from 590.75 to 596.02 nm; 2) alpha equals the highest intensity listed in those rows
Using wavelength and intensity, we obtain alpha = 21.89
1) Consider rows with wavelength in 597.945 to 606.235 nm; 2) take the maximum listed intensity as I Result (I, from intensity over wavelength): 19.54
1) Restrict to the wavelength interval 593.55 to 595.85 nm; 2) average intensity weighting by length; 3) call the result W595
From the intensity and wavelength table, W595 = 18.8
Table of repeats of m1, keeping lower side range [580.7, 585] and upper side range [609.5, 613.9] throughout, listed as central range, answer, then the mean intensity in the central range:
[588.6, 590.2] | 0.41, 21.3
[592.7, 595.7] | 0.82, 19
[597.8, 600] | 0.62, 17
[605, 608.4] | 0.50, 17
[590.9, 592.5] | 0.40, 20.6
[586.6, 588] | 0.19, 25.6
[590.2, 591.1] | 0.22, 21.2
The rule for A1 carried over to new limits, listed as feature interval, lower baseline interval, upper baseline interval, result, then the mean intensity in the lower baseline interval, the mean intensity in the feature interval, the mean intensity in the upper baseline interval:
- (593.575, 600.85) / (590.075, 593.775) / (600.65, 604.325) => 0.50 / 20.3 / 17.9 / 18.2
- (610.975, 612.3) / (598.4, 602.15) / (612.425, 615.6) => 0.04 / 18.3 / 17.1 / 17.5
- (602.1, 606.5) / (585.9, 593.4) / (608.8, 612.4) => 0.41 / 22.2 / 17.1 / 17.5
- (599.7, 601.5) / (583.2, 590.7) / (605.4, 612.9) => 0.27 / 26.6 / 17.8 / 17.4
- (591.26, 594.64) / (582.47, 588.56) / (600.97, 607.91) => 0.68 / 28.9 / 19.5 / 17.4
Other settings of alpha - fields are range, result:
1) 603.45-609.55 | 19.48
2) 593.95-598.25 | 19.65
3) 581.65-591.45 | 34.13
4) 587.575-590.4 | 25.1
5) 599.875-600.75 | 18.06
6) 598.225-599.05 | 19.05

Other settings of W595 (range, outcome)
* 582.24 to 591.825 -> 26.3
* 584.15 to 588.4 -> 28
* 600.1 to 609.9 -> 17.5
